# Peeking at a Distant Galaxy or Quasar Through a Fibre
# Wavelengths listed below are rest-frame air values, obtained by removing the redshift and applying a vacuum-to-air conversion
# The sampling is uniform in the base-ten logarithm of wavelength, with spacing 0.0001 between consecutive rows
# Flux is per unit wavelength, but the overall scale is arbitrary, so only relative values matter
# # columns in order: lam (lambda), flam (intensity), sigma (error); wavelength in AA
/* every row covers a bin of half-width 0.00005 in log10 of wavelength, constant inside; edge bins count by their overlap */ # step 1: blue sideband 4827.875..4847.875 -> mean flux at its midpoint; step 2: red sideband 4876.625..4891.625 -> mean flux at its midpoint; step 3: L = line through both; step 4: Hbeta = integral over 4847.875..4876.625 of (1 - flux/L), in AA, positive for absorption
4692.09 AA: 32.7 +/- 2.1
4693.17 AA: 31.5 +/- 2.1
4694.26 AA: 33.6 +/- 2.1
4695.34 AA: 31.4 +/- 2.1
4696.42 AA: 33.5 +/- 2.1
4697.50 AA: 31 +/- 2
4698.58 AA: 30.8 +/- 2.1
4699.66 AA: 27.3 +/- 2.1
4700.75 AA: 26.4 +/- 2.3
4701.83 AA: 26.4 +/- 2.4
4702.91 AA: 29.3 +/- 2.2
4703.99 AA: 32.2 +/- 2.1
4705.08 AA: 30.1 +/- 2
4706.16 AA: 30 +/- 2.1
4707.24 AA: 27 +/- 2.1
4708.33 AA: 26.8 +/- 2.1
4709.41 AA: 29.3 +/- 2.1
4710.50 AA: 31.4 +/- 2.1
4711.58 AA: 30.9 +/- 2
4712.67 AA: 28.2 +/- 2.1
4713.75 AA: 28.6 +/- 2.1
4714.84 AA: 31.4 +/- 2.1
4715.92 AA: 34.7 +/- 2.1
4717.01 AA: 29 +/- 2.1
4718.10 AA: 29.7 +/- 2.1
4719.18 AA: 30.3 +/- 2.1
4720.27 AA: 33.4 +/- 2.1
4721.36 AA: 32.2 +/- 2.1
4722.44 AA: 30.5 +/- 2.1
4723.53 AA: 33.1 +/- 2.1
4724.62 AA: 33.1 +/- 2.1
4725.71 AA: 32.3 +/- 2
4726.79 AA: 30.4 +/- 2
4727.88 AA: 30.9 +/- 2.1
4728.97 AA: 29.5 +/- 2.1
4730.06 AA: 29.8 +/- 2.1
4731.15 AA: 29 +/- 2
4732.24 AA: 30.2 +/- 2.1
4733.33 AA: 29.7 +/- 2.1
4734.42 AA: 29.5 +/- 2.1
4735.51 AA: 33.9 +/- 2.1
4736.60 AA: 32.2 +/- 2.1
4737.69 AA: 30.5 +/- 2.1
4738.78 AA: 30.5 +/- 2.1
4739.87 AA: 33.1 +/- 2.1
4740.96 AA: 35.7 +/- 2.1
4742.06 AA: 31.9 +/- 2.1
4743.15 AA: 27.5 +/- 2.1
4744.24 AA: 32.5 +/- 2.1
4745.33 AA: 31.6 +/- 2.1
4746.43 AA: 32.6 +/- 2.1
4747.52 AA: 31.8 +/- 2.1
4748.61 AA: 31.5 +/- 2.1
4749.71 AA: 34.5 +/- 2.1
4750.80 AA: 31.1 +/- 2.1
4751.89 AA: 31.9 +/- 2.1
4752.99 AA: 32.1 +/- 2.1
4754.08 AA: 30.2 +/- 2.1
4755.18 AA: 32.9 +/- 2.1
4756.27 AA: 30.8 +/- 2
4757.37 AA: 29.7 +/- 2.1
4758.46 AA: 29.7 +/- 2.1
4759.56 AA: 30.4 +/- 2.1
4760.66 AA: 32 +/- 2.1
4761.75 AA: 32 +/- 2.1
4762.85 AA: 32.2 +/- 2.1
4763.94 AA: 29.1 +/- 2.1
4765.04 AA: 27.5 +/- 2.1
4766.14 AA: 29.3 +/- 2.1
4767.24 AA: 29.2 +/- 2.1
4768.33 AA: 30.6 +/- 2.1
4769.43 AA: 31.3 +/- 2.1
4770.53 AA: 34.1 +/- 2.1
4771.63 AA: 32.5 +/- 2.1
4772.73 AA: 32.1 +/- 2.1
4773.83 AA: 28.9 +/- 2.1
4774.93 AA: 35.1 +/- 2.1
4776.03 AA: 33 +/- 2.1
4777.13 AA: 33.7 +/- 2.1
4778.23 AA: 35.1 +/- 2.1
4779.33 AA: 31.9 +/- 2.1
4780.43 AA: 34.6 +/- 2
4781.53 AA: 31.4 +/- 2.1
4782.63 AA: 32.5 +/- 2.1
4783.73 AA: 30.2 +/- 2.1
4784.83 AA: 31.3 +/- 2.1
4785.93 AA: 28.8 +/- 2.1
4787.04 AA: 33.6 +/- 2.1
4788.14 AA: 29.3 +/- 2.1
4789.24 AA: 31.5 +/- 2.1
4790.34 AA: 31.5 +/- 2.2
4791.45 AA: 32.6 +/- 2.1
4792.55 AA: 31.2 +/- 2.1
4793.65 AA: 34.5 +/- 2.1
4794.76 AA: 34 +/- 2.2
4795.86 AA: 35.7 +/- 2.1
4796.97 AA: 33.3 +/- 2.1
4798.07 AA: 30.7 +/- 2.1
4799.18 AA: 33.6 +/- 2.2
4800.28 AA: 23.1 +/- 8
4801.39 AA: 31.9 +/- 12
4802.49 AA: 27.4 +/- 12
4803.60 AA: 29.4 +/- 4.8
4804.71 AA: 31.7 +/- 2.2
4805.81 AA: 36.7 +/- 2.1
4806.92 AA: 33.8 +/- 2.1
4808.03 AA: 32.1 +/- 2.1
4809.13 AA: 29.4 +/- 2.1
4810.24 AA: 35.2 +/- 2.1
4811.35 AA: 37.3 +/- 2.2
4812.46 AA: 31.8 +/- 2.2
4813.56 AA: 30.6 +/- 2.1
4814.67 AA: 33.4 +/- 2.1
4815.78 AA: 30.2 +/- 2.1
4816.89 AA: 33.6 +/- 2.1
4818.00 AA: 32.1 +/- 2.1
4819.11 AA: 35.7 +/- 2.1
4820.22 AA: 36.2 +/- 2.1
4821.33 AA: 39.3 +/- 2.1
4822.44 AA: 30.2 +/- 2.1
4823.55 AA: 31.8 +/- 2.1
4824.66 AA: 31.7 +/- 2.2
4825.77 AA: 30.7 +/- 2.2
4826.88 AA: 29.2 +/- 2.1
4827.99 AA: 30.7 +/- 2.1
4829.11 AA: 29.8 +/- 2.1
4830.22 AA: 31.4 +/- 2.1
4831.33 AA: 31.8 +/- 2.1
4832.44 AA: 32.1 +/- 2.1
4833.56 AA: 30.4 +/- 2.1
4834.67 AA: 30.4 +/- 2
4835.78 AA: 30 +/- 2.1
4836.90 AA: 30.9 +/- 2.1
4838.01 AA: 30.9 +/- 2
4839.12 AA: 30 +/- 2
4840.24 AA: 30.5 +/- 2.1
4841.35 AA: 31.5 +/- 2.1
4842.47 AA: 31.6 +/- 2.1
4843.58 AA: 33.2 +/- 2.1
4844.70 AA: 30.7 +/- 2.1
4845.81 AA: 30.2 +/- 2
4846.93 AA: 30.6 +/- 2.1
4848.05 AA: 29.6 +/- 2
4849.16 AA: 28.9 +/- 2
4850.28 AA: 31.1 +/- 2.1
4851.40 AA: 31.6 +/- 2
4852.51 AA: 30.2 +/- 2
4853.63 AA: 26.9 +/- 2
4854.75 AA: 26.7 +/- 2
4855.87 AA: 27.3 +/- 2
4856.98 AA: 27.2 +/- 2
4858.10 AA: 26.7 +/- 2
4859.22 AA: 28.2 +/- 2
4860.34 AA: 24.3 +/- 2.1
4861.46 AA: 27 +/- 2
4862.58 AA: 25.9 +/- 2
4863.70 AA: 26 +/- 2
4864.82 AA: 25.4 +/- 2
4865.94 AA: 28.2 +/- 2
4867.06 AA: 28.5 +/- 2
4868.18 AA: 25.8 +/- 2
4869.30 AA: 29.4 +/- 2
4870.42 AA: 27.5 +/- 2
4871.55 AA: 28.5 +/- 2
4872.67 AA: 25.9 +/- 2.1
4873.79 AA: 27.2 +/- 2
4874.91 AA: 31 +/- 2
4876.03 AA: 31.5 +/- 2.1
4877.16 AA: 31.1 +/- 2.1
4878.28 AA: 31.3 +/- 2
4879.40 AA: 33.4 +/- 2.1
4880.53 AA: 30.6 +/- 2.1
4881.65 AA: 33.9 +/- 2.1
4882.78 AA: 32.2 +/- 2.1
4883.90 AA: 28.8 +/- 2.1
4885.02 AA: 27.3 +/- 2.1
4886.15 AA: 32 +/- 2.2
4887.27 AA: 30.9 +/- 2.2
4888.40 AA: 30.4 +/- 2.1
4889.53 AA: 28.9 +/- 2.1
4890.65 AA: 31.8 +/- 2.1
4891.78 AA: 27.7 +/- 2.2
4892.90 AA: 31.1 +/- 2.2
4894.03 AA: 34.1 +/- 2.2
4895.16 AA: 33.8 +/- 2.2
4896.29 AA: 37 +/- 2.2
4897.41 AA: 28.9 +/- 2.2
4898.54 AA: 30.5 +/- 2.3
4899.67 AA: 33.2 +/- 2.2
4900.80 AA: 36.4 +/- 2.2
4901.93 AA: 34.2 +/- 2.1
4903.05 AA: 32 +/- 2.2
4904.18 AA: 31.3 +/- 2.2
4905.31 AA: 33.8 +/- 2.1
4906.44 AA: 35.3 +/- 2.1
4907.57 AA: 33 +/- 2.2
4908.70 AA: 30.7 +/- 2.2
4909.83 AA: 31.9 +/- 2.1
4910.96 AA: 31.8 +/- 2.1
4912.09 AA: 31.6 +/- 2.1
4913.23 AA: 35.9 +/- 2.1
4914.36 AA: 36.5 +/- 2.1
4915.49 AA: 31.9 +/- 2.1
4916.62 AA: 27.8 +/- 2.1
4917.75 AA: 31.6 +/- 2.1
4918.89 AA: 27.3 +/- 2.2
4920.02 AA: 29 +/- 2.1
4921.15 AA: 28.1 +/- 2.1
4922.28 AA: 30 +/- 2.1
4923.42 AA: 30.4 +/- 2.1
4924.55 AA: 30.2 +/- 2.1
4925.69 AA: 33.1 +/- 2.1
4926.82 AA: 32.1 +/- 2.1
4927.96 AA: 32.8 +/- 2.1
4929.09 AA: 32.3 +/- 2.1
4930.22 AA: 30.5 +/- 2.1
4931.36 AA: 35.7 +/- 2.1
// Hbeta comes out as 2.8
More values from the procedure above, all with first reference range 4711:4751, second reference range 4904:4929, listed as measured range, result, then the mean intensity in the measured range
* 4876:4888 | 0.2 AA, 31.1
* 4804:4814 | -0.5 AA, 33.2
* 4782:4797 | -0.3 AA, 32.1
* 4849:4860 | 1.1 AA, 28.4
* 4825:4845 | 0.4 AA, 30.9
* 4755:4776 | 0.2 AA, 31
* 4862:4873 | 1.5 AA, 27.1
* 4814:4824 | -0.7 AA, 33.6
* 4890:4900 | -0.1 AA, 32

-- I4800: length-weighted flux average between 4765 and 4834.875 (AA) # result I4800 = 32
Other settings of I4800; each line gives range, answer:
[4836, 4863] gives 29.3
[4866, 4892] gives 29.8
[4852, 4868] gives 27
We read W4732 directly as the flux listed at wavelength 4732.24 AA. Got 30.2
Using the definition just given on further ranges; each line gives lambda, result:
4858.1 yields 26.7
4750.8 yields 31.1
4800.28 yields 23.1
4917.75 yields 31.6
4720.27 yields 33.4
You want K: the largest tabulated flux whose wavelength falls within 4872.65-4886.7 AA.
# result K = 33.9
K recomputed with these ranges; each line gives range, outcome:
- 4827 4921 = 37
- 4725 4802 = 35.7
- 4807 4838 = 39.3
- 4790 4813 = 37.3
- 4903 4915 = 36.5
